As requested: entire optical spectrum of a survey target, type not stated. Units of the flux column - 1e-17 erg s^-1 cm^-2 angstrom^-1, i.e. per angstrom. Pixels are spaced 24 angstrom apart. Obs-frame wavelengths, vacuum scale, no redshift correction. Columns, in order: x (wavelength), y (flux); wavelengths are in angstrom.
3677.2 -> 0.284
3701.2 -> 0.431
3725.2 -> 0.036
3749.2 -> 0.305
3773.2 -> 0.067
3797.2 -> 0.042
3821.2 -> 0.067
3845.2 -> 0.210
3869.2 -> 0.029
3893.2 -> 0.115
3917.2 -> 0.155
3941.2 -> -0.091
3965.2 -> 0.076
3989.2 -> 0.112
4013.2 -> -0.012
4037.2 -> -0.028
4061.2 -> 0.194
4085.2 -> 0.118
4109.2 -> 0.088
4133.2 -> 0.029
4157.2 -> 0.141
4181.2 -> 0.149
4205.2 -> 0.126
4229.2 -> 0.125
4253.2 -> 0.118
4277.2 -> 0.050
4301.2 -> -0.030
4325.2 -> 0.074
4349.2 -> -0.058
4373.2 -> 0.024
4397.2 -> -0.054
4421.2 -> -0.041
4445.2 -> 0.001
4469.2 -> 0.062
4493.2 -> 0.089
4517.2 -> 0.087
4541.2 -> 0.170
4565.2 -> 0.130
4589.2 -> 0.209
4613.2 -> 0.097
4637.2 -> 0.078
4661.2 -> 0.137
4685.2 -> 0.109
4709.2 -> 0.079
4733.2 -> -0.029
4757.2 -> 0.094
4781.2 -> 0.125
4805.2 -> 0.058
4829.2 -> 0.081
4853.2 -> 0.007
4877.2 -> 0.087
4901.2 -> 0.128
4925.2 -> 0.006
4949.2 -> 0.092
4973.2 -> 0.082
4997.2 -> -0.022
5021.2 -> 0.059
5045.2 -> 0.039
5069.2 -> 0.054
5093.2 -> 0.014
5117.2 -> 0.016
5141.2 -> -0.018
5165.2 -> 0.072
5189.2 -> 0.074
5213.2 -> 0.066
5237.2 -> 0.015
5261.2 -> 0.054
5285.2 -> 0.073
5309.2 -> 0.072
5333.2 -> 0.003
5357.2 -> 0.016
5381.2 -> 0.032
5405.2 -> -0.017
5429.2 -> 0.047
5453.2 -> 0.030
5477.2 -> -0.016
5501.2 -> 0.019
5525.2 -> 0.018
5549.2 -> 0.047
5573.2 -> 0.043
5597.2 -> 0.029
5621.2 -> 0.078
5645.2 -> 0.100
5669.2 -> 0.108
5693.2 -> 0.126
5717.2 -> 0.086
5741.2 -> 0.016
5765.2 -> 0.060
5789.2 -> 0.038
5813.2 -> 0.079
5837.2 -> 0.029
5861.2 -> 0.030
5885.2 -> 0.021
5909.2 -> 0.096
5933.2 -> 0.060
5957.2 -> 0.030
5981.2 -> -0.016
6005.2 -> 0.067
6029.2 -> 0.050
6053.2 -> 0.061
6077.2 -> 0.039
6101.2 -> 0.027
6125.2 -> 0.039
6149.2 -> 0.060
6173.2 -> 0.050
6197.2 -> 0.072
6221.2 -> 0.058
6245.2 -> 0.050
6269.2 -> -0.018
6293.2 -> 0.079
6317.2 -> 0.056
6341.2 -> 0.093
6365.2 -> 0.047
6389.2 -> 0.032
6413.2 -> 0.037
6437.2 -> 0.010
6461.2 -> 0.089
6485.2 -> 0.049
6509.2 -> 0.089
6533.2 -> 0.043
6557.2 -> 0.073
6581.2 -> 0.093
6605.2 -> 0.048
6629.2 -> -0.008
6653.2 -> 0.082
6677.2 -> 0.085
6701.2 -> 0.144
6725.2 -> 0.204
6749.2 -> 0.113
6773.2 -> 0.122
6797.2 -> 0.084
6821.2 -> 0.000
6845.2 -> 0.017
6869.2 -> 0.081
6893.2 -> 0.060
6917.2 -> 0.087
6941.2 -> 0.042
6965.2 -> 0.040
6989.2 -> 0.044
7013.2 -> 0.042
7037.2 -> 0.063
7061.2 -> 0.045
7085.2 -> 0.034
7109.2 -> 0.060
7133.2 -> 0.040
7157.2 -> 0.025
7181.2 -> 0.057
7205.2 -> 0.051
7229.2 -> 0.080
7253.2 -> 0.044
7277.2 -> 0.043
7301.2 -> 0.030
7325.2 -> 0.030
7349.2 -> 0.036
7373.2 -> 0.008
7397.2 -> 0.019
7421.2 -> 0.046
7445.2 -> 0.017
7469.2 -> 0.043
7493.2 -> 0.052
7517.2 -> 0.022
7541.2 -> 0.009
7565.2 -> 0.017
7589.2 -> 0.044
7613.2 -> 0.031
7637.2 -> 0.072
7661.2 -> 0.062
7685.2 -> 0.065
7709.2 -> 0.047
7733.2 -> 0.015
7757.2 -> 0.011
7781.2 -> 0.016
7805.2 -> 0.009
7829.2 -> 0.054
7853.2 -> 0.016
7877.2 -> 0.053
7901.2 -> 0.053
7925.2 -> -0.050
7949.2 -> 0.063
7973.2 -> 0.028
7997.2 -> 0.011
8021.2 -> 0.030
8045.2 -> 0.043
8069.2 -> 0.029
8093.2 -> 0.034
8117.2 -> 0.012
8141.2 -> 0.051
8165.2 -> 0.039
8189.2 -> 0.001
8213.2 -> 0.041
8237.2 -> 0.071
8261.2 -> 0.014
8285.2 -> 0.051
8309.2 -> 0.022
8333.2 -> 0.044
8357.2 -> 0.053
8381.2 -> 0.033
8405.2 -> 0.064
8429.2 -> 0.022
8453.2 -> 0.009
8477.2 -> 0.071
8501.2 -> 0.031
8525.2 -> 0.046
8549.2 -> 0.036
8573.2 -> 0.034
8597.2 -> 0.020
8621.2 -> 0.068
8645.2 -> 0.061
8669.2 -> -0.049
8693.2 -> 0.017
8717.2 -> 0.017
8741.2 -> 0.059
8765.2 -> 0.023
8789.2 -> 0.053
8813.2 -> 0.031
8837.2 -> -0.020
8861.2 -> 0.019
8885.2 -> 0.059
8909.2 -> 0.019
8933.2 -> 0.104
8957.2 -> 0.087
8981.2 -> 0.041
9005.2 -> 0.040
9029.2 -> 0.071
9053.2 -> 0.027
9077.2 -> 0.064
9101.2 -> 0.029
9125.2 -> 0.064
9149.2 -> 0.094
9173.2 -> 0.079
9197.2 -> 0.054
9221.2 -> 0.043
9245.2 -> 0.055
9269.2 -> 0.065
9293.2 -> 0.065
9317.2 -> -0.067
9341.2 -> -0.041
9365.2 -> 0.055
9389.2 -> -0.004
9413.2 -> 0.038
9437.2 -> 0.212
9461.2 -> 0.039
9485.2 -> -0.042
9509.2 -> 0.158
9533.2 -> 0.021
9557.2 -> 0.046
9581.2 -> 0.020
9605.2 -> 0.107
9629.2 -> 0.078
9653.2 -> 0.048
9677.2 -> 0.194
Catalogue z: 1.40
